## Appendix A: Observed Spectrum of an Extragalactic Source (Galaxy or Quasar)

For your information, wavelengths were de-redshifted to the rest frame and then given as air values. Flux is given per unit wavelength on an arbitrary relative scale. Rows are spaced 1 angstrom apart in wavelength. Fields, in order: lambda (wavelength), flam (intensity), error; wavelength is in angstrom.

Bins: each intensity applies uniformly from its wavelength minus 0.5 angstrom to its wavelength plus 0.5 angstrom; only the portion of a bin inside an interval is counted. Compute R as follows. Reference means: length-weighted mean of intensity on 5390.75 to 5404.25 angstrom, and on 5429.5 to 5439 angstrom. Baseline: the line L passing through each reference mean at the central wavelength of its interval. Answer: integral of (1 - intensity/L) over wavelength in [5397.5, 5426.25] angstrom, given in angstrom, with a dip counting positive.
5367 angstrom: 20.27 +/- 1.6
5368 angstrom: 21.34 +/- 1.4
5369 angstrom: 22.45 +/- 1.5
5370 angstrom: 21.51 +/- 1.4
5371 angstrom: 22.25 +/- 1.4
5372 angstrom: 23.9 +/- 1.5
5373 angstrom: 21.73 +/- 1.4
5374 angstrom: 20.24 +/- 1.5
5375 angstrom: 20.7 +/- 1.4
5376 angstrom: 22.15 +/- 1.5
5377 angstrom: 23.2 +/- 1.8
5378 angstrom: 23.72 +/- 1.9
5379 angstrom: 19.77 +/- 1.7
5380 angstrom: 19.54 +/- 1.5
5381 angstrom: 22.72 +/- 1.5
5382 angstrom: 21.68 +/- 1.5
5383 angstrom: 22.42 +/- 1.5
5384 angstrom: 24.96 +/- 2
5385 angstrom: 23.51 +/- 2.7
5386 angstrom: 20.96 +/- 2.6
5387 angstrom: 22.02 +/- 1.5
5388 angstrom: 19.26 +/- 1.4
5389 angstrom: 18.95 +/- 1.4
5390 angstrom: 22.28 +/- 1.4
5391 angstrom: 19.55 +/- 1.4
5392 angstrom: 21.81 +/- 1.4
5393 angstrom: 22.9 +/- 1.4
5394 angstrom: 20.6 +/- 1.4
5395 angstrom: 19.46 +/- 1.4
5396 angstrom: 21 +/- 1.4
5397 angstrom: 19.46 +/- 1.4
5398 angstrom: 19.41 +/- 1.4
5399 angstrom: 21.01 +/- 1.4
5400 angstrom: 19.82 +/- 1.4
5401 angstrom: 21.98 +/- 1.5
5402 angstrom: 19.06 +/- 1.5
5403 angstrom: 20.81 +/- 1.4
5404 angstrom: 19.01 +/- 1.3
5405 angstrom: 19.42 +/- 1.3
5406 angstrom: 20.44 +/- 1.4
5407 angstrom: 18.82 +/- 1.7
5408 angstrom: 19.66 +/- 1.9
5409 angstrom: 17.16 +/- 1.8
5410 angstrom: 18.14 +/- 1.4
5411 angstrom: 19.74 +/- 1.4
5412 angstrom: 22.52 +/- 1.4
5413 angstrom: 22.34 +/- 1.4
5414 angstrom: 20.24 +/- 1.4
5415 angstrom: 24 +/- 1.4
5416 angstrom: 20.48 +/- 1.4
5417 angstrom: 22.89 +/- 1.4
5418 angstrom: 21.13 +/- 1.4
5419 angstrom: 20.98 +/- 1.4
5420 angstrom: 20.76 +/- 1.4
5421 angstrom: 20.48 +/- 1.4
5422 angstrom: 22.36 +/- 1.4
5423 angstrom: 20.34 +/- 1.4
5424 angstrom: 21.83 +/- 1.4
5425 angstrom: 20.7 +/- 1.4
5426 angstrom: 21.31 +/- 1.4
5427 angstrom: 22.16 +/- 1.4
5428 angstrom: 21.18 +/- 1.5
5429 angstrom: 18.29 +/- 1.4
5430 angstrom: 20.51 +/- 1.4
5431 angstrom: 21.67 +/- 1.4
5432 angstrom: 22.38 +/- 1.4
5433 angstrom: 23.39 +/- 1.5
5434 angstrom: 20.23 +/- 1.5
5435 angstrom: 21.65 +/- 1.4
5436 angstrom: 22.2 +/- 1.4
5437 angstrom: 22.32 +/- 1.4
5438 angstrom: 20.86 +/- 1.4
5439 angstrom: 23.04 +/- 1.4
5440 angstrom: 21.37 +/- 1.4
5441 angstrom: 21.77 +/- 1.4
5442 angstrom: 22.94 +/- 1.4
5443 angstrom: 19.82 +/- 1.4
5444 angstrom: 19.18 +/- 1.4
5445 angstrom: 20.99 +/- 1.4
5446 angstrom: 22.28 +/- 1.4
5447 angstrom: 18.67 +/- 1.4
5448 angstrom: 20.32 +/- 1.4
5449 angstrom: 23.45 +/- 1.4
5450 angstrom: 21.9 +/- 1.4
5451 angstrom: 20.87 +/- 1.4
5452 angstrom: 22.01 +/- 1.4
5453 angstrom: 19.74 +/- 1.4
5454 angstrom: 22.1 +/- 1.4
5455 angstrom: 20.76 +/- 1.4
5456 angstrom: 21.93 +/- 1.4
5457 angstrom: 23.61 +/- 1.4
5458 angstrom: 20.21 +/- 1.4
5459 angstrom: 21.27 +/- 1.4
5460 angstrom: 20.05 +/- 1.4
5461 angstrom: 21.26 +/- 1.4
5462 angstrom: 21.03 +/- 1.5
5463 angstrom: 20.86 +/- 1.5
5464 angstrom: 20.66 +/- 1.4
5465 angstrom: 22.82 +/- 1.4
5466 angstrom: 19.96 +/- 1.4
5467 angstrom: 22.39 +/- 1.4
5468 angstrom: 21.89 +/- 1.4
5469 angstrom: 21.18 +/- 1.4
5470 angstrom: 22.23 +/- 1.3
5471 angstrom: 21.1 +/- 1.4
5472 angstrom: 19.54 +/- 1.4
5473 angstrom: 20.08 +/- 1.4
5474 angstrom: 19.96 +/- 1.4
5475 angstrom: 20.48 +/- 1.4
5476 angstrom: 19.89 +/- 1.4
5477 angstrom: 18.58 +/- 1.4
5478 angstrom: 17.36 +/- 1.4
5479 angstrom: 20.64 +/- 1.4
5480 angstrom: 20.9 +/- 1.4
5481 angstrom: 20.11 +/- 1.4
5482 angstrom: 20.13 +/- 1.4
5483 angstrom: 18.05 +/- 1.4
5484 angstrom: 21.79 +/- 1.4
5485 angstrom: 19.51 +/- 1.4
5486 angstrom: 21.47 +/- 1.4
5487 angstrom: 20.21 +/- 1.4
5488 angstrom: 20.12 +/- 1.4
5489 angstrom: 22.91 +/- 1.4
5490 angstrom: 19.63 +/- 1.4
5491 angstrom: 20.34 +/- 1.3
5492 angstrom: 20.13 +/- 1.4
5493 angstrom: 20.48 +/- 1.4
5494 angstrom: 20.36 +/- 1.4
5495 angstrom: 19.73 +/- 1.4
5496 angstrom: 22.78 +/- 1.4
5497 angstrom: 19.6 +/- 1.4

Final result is 0.5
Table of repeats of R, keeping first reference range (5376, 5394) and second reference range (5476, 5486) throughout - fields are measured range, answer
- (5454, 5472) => -1.1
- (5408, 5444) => -0.5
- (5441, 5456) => -0.5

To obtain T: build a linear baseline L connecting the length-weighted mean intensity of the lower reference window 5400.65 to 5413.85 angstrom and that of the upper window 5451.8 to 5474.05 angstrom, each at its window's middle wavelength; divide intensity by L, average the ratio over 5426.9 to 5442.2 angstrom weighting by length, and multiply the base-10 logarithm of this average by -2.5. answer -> -0.05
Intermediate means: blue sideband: 19.9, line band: 21.6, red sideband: 21.2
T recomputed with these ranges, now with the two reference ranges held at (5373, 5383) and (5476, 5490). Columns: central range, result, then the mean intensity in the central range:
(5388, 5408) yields 0.05 mag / 20.3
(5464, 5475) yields -0.04 mag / 21.1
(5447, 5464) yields -0.04 mag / 21.2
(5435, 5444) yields -0.05 mag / 21.6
